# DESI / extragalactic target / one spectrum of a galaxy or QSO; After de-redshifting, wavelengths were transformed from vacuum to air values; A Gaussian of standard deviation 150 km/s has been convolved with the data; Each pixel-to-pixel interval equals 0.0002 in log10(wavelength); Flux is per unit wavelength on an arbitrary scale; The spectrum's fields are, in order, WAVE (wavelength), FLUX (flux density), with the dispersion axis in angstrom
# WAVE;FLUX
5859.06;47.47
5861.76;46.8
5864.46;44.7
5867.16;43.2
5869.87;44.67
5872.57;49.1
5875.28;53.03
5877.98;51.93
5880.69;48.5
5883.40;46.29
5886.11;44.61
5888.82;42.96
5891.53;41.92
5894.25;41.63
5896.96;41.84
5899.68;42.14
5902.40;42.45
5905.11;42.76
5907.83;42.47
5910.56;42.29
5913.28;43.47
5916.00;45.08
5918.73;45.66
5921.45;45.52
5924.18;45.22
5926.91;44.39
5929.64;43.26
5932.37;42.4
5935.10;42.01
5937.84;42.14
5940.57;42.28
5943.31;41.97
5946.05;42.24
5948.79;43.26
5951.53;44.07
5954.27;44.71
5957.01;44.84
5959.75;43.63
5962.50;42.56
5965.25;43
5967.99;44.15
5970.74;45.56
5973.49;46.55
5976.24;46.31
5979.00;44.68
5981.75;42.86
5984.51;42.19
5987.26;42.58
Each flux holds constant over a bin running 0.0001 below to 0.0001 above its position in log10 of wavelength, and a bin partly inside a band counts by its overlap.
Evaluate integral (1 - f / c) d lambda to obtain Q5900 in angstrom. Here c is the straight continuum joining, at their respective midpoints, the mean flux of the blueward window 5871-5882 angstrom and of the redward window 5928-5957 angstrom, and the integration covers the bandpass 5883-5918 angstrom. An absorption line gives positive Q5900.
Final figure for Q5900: 3.46 angstrom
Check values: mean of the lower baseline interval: 50.5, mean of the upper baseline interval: 42.9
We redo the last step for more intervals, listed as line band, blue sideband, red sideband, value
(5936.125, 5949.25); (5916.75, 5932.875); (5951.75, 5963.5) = 0.57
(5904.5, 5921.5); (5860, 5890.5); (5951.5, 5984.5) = 0.74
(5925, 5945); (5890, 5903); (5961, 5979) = 0.31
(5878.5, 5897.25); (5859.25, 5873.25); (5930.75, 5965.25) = 0.22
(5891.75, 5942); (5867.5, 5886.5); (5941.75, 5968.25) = 2.85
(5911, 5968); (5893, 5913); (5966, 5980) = 0.39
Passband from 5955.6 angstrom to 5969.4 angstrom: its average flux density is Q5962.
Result 43.7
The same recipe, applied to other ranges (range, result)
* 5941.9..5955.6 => 43.2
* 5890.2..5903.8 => 42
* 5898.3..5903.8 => 42.3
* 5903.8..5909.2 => 42.5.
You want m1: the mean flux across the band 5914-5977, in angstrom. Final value 43.9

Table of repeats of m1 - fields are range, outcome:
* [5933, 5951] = 42.4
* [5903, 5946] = 43.3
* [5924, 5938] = 43.2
